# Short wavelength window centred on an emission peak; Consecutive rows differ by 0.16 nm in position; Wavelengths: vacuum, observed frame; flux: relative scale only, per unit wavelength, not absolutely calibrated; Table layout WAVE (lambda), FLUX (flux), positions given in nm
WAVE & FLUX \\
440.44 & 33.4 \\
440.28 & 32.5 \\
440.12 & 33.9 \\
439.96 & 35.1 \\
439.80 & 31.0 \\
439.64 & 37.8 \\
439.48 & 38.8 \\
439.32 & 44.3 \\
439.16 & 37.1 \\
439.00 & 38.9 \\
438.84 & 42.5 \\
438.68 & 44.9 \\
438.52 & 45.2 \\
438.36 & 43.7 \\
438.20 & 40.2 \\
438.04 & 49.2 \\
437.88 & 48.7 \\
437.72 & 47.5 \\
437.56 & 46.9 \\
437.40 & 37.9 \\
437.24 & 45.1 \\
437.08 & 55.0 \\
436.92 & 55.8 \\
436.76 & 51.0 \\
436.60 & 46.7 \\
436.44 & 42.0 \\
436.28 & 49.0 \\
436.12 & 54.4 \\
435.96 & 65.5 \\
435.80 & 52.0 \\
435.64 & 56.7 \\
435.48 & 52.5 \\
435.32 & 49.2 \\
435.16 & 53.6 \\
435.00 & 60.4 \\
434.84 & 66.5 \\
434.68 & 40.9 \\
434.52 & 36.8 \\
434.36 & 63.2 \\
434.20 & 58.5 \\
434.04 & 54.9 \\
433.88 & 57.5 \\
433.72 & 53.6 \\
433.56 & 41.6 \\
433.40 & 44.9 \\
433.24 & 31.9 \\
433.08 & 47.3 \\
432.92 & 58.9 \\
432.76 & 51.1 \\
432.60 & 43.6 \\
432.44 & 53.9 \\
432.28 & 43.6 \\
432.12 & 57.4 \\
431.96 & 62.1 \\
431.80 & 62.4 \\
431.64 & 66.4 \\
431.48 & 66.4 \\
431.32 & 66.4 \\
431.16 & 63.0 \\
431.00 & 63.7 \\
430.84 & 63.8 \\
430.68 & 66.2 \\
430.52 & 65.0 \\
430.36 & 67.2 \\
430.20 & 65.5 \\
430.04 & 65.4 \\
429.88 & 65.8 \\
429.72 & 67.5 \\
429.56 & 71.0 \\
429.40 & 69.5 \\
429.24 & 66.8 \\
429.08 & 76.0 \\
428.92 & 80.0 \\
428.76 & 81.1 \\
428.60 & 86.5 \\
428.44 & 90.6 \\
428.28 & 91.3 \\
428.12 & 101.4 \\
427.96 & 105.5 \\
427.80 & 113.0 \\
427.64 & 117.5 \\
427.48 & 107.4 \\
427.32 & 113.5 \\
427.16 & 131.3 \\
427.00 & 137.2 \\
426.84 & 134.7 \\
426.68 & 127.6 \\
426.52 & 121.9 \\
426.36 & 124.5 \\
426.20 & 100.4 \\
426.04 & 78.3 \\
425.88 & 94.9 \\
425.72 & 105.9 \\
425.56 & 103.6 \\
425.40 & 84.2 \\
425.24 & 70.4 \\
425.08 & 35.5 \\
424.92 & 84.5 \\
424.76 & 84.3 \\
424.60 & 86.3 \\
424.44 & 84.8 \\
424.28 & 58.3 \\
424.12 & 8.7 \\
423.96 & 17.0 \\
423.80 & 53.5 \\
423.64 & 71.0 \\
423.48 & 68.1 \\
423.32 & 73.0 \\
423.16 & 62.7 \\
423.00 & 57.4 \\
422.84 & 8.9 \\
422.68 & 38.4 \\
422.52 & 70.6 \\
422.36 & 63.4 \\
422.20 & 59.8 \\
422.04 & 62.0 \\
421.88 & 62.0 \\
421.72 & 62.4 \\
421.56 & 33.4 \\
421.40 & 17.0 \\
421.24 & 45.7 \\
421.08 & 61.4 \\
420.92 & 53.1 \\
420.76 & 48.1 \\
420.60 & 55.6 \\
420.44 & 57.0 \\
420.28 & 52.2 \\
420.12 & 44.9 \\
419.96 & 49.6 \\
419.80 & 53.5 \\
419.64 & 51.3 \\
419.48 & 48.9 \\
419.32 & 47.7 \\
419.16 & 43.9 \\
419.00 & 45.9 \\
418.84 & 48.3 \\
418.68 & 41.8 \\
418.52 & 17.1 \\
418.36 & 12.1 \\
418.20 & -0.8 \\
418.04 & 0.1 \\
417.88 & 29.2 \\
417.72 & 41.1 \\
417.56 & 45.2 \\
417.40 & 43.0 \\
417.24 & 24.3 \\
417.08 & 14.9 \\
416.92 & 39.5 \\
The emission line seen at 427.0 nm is Lyman alpha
